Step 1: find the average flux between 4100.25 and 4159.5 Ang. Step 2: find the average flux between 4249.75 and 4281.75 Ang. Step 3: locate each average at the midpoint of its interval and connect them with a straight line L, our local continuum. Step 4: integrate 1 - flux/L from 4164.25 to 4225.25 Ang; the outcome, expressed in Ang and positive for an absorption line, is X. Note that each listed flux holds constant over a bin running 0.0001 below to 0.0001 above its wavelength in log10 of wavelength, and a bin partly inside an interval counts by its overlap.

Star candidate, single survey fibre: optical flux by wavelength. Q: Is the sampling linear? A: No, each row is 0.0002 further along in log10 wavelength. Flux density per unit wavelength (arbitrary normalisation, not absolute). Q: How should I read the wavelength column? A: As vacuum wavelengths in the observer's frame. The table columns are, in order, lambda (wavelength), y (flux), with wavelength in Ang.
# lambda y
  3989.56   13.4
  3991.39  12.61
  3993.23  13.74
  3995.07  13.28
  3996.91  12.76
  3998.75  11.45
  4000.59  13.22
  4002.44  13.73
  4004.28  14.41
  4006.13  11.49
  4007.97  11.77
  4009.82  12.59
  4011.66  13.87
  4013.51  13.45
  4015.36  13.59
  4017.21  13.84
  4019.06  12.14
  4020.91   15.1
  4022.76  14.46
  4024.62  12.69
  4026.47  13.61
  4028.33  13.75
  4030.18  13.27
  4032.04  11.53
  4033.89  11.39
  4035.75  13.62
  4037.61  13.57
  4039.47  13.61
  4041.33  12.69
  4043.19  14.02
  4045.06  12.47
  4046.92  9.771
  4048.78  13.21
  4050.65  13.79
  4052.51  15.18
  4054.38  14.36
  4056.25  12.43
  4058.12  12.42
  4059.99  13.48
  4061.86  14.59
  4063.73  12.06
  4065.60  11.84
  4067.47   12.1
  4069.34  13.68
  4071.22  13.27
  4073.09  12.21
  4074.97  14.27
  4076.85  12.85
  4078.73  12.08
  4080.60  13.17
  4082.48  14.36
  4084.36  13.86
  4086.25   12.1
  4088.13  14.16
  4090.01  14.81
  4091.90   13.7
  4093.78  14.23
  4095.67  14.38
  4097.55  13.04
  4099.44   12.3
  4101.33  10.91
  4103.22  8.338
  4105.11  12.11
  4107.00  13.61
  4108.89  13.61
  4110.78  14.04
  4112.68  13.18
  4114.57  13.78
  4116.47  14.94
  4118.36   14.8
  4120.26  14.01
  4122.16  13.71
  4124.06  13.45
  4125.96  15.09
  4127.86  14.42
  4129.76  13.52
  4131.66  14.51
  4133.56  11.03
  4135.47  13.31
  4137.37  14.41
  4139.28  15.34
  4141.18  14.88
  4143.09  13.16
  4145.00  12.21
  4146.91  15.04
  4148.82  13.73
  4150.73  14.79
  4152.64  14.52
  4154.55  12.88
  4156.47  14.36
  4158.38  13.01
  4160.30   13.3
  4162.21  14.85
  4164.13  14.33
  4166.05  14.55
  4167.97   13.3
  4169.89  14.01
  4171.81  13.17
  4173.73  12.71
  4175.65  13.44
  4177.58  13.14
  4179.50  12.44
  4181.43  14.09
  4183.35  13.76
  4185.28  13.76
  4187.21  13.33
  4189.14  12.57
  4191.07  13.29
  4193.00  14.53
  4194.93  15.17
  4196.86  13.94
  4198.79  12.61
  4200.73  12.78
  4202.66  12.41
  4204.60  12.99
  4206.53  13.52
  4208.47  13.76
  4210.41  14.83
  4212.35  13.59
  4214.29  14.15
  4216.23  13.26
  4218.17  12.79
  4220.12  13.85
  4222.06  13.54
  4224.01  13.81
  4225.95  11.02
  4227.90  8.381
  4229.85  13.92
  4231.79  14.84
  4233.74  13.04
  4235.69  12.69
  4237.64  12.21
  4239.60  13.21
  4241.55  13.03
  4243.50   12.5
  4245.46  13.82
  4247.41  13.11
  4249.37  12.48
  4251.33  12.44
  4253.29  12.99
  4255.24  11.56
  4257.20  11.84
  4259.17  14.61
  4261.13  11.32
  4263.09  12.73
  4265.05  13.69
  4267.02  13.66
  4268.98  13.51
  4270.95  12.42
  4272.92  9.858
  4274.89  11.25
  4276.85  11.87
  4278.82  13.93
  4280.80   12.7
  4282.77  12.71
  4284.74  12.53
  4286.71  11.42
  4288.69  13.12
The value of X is -2.1 Ang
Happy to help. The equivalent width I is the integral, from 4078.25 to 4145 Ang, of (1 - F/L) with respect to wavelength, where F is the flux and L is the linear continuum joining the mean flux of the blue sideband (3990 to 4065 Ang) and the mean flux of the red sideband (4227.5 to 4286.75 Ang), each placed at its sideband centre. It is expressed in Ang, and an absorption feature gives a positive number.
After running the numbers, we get -2.8 Ang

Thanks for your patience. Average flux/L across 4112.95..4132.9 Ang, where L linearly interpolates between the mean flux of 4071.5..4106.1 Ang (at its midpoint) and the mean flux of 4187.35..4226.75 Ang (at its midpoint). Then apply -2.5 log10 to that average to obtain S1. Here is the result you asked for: -0.085 mag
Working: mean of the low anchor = 12.9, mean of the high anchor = 13.4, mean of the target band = 14.1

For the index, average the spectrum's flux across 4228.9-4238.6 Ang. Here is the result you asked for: 13.4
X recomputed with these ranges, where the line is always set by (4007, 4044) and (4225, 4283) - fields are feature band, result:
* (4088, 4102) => -0.45 Ang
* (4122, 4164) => -3.28 Ang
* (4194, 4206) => -0.55 Ang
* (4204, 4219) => -1.11 Ang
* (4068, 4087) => -0.14 Ang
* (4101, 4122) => -0.23 Ang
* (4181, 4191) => -0.53 Ang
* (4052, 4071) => -0.07 Ang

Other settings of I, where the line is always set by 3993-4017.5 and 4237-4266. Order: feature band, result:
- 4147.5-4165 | -1.52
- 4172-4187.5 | -0.57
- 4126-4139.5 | -0.93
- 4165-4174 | -0.53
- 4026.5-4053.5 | -0.01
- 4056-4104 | -0.02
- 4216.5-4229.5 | 0.45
